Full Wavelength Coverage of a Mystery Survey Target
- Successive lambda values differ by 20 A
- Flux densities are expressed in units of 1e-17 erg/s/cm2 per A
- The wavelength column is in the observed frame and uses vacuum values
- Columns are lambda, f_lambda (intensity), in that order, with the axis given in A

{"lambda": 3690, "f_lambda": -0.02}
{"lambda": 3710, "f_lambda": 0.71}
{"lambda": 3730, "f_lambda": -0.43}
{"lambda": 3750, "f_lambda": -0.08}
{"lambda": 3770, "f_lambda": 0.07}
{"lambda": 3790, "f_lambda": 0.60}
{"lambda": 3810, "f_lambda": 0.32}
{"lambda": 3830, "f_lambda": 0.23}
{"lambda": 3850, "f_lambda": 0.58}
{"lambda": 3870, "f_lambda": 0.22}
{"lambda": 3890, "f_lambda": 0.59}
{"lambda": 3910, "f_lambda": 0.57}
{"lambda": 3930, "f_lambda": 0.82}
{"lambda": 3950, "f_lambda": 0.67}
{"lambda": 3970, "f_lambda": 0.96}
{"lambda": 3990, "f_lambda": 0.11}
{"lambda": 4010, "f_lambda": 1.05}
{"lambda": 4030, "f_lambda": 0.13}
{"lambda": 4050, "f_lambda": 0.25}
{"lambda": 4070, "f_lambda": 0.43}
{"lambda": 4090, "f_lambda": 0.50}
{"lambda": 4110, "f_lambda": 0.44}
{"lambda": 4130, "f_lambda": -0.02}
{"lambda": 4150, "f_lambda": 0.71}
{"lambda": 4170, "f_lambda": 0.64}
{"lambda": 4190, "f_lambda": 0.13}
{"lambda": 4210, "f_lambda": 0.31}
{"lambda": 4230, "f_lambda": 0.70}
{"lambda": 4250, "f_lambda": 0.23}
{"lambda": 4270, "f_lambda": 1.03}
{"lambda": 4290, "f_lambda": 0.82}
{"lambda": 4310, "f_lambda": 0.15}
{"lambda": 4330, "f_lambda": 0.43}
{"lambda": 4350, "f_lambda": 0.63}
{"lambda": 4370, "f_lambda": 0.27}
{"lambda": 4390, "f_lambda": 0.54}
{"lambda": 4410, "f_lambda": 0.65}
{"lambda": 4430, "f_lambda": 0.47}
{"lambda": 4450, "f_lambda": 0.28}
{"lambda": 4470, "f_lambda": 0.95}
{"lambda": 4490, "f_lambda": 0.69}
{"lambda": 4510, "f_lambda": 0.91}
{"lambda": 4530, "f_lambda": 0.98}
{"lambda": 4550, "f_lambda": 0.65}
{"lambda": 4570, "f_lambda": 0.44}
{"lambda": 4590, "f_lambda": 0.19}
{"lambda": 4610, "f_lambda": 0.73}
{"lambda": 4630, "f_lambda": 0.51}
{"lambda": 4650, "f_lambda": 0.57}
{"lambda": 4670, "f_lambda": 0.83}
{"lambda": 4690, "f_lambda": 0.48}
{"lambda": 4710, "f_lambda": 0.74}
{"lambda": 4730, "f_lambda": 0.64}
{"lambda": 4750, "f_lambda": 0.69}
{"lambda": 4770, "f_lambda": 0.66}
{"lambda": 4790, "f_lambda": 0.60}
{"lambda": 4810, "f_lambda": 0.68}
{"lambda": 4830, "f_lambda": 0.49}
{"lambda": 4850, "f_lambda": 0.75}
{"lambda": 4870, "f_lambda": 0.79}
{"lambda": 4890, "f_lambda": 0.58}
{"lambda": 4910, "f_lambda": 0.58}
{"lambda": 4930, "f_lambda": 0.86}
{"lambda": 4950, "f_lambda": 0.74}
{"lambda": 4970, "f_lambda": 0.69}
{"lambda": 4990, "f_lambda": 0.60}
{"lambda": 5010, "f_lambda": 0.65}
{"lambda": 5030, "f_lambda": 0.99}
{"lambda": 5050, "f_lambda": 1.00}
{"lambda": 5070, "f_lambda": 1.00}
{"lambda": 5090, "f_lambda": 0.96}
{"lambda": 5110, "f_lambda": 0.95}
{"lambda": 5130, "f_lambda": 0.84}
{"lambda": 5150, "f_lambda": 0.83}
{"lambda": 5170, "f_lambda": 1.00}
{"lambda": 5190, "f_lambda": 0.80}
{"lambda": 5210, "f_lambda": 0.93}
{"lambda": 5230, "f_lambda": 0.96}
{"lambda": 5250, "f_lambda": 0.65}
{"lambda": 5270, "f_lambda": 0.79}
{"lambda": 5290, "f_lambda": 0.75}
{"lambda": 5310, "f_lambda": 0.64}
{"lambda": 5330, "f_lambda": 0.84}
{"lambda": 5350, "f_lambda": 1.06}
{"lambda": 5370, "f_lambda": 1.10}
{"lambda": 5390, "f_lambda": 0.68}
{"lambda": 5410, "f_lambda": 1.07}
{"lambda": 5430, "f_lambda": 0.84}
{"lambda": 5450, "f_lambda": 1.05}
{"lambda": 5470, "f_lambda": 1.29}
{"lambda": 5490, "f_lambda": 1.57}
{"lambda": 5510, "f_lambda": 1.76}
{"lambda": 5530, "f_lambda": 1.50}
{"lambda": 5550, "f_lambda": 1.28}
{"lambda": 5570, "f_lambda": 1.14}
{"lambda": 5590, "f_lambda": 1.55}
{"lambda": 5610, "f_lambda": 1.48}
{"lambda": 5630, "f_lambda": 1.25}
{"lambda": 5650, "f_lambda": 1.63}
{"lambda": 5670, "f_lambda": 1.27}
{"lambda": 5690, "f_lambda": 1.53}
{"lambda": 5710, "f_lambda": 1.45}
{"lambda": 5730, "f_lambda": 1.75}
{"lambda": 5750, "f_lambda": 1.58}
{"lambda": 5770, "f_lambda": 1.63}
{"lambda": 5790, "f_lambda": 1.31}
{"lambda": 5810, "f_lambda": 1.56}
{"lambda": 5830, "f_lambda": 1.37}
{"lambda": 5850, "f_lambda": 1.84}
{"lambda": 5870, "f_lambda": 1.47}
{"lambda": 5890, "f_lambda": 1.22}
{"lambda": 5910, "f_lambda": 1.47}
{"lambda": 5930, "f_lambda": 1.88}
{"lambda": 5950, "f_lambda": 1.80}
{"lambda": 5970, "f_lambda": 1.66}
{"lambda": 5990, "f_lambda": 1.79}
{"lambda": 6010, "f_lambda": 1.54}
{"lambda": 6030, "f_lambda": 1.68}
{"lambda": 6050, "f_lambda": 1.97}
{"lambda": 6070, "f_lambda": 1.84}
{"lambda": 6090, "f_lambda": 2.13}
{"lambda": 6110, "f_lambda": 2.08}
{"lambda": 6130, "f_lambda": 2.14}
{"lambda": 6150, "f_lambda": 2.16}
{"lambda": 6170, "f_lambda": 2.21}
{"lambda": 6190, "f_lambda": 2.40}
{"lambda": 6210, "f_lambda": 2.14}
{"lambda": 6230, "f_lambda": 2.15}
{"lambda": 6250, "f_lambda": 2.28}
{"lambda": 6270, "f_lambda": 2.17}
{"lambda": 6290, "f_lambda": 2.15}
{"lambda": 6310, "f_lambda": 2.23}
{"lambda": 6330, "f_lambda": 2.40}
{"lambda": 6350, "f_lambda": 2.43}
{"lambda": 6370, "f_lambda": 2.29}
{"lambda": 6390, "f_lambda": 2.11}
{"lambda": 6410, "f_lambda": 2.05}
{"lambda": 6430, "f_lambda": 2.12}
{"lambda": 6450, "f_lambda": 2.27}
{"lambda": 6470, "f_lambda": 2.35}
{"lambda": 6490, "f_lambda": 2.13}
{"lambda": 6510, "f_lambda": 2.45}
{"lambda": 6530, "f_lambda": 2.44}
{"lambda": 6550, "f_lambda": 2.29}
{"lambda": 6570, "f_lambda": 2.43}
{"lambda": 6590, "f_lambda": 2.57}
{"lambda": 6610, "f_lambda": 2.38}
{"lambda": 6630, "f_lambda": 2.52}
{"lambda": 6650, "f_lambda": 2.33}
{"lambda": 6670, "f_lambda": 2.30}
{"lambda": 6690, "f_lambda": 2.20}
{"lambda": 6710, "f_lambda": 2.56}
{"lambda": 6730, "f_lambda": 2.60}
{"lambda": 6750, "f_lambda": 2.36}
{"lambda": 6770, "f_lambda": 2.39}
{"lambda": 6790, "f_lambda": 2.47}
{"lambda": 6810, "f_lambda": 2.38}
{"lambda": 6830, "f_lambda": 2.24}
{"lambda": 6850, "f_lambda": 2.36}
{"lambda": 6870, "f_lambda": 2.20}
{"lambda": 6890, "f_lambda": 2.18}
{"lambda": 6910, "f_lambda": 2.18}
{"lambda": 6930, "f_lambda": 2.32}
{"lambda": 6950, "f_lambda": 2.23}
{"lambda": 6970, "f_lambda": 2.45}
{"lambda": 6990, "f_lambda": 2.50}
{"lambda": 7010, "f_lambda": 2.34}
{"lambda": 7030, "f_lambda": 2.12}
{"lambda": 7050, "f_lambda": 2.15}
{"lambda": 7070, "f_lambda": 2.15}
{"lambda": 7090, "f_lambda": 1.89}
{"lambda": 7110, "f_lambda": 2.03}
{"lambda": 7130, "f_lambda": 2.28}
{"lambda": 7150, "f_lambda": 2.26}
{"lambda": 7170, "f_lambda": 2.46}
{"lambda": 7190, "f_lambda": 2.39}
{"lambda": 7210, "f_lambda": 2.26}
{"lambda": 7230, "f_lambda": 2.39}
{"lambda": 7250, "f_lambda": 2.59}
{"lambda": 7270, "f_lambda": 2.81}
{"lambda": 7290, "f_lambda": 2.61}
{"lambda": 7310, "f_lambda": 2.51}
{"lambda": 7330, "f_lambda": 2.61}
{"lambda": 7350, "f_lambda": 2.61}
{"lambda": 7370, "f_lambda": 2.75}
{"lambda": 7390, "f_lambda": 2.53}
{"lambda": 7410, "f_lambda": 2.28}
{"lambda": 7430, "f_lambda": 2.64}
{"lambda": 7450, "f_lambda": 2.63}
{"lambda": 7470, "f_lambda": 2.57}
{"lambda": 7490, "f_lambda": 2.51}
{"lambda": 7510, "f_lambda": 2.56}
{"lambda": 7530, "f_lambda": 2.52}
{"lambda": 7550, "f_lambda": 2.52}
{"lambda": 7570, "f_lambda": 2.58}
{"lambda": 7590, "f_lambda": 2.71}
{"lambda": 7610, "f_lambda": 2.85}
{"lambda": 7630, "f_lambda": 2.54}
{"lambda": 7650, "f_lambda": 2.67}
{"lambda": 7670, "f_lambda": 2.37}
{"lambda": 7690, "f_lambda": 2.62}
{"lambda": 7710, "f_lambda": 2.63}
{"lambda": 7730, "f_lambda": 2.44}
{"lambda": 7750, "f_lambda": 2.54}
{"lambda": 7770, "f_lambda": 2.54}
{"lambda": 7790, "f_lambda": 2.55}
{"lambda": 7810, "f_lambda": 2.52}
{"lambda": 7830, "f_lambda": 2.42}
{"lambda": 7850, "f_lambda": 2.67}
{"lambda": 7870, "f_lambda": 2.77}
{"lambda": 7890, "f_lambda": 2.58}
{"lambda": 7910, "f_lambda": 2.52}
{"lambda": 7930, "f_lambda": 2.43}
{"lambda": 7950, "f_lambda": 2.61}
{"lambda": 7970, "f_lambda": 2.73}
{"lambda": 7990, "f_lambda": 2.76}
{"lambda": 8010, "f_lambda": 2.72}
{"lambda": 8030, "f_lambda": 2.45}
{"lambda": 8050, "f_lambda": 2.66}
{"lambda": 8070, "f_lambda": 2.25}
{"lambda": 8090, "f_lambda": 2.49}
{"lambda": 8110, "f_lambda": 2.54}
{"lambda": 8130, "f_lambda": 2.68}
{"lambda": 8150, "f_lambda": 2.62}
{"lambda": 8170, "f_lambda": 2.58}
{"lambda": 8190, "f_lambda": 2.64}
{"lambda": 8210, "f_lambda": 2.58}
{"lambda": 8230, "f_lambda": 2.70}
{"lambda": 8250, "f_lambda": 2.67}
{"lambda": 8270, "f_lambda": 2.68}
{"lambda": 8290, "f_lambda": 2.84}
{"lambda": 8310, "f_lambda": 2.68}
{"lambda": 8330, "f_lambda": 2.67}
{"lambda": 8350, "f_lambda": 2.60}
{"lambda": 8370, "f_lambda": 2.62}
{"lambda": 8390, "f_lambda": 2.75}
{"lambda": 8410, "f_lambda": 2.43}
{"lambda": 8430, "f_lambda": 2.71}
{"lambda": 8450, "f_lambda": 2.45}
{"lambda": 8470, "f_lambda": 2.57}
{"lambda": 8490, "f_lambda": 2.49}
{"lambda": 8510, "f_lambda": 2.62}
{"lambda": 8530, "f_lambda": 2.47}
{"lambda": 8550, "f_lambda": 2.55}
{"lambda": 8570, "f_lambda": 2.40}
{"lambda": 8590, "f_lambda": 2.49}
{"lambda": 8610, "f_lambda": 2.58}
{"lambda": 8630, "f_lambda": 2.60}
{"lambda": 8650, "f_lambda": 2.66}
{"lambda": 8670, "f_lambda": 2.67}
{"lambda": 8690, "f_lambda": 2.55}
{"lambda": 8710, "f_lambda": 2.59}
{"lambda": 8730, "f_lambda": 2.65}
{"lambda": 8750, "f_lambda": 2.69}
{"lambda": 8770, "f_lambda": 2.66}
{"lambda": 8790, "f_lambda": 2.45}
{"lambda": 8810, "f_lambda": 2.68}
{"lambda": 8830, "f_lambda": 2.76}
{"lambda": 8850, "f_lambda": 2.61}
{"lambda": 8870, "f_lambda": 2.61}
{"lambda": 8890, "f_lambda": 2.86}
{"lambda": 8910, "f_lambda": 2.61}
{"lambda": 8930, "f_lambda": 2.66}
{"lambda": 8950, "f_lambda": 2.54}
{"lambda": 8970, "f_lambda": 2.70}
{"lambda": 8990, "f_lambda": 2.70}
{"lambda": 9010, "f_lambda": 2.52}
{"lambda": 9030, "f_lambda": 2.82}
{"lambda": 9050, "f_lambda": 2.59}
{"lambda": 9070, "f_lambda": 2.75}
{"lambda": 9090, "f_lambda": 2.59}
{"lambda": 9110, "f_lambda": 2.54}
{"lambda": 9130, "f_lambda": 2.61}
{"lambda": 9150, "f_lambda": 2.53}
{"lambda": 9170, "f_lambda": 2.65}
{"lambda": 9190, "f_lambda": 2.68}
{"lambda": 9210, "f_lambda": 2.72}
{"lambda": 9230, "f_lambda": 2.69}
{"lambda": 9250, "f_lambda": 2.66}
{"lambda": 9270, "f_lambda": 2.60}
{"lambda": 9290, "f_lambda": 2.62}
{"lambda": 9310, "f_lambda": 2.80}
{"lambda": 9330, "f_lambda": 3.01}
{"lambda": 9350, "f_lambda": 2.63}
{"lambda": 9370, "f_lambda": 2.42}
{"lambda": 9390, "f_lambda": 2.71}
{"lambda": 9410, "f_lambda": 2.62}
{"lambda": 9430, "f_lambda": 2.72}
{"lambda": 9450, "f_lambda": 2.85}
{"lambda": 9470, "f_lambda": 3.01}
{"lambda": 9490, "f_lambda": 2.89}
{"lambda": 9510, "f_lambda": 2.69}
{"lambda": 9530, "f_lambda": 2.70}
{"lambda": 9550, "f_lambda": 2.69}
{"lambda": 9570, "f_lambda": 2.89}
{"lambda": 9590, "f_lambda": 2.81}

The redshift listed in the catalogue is 0.37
